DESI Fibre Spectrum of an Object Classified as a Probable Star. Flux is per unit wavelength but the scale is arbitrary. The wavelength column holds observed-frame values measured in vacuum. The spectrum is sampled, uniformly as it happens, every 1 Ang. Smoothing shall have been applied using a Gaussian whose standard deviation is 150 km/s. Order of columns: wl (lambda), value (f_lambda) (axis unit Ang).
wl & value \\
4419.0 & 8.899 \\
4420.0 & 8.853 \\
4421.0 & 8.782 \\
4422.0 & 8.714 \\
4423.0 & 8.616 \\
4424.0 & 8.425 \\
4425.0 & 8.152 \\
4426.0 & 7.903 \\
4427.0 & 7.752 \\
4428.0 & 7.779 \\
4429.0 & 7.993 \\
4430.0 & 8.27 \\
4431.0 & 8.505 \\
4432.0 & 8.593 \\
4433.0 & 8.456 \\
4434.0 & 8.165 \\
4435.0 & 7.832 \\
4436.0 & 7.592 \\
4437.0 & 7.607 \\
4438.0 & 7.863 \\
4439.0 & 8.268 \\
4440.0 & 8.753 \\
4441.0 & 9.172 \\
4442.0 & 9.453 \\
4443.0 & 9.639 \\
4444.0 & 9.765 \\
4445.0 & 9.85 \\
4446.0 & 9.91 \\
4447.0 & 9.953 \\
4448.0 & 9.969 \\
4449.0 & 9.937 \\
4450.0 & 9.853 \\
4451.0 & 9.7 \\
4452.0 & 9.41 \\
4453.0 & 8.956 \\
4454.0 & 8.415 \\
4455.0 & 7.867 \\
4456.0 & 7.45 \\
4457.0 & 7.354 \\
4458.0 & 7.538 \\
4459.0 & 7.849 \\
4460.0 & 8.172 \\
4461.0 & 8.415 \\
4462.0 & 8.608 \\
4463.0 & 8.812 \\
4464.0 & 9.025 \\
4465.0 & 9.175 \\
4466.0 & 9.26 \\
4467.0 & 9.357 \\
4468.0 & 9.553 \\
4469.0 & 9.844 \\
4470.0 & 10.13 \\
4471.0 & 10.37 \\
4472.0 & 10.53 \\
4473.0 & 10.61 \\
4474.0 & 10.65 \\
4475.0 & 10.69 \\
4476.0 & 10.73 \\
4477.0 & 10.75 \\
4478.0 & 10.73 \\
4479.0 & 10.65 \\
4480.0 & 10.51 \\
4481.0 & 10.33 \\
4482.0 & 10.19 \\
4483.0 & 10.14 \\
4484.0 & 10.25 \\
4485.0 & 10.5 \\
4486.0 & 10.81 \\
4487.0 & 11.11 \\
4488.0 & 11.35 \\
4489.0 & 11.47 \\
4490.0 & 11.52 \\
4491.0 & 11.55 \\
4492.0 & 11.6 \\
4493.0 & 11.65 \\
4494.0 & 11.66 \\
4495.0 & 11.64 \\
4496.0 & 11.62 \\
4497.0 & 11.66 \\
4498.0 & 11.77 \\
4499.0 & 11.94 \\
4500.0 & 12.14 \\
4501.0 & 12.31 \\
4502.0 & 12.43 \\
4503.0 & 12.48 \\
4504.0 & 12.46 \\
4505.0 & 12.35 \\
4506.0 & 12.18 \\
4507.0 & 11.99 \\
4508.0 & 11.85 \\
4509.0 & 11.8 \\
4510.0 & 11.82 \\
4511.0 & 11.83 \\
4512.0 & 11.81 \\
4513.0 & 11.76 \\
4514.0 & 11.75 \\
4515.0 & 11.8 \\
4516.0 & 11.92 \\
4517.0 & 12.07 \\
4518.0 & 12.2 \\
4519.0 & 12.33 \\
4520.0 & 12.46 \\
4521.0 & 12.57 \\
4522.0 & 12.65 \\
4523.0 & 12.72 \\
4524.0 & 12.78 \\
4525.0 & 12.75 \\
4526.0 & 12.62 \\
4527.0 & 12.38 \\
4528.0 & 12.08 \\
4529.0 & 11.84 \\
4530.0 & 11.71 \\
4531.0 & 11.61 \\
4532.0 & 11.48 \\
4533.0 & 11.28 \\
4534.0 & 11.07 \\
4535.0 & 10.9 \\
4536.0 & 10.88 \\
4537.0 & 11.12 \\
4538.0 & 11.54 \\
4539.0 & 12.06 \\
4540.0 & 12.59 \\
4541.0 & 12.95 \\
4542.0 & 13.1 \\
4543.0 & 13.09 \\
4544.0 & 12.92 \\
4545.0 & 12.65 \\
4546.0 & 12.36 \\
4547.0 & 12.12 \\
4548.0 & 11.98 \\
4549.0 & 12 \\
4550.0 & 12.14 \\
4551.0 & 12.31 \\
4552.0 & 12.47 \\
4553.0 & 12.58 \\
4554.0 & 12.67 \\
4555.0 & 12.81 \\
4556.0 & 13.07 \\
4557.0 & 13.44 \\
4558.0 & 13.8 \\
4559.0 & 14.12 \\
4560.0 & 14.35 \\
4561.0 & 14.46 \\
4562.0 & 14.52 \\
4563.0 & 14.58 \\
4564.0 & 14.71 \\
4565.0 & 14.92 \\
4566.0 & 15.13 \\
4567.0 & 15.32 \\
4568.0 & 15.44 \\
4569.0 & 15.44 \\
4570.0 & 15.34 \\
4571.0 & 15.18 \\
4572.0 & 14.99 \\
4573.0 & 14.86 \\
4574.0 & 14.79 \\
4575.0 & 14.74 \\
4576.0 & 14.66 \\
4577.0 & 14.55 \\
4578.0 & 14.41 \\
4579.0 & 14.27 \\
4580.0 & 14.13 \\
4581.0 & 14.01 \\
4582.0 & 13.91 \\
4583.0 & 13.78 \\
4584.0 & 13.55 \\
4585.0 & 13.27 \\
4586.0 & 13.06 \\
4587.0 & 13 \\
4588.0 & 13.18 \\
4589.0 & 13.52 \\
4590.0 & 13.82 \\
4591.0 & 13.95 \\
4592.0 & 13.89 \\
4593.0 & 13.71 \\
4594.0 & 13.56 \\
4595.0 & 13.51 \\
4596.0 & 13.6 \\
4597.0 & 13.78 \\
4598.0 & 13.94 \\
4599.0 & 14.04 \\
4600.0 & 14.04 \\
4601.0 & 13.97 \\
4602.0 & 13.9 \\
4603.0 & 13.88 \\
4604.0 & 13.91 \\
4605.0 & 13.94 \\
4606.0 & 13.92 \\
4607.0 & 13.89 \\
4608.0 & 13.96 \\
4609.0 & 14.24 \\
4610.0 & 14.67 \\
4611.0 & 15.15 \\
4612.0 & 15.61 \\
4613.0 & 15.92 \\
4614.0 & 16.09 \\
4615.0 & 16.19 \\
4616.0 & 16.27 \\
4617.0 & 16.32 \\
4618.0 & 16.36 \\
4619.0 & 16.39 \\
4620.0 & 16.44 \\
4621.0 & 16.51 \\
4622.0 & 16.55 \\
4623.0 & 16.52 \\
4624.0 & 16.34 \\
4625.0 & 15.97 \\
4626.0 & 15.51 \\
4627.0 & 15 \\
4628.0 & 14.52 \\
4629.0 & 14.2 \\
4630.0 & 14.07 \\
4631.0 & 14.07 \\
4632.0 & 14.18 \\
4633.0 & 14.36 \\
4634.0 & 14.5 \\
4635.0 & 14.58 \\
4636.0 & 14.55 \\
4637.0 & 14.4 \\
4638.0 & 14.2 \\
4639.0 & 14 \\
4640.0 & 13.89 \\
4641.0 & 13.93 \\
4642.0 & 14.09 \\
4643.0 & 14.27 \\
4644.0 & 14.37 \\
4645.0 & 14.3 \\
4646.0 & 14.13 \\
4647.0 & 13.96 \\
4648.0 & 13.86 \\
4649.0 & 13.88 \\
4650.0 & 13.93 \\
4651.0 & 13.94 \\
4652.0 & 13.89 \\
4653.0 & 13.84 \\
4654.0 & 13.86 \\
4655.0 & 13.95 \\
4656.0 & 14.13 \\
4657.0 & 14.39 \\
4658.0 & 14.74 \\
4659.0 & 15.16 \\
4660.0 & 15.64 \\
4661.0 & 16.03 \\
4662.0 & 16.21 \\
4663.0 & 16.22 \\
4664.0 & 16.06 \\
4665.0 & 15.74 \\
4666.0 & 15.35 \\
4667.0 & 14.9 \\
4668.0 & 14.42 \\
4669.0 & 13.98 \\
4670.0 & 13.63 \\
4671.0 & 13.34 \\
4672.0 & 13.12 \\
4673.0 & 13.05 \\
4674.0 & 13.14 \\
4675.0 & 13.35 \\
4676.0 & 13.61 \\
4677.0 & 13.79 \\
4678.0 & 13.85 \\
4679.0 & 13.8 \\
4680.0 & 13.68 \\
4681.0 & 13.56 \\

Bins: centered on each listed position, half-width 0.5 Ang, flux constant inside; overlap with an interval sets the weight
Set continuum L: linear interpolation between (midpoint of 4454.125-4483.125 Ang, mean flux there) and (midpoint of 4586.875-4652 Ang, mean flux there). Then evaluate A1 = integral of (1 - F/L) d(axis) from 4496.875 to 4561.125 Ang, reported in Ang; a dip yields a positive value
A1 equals -4.49 Ang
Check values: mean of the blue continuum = 9.47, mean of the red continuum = 14.5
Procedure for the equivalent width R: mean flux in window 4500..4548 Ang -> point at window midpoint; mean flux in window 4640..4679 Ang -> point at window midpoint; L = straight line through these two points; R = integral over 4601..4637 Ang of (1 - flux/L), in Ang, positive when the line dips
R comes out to -3.8 Ang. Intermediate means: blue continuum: 12.1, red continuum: 14.3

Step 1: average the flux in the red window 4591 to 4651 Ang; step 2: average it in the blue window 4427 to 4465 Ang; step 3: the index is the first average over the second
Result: 1.69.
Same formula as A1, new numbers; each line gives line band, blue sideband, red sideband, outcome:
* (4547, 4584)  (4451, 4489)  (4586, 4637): -2.8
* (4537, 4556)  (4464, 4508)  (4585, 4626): 0.6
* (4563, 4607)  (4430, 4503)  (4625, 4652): -4.4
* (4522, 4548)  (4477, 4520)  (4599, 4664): 0.7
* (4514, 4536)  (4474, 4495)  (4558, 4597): 0.6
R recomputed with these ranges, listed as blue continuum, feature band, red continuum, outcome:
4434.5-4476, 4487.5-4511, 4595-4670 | -3.1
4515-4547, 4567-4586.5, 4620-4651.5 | -1.8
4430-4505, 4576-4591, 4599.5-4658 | -0.5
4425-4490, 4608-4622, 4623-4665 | -2.1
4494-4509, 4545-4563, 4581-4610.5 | 0.0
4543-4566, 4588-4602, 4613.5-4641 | 0.6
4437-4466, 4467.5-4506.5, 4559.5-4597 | -2.8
